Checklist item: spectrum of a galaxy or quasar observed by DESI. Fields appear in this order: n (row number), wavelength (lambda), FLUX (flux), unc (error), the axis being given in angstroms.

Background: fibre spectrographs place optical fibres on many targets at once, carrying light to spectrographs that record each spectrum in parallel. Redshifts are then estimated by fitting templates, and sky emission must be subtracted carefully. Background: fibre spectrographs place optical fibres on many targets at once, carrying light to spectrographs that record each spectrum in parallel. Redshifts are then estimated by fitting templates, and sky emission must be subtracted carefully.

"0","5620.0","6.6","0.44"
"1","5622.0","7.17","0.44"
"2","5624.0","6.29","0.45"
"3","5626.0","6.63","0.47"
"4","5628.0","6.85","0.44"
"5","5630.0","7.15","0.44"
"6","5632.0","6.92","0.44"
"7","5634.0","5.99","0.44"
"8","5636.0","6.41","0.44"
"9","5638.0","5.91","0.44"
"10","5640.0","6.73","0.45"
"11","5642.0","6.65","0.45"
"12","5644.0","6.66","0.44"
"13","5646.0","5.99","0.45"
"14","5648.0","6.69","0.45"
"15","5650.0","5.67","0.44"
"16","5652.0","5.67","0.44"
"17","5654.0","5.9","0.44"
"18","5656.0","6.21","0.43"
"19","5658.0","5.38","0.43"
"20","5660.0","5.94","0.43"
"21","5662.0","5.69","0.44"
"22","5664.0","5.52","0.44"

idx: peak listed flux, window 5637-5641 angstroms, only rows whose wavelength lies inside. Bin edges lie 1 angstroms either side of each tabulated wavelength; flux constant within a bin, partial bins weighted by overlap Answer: 6.73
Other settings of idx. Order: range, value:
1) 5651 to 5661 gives 6.21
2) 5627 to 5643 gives 7.15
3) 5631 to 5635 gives 6.92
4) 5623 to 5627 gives 6.63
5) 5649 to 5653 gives 5.67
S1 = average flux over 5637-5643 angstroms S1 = 6.43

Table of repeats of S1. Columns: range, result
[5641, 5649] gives 6.5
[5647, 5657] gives 6.03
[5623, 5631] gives 6.73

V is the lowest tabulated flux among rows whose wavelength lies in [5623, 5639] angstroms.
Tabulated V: 5.91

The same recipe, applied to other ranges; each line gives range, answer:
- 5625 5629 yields 6.63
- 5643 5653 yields 5.67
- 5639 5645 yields 6.65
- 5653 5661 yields 5.38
